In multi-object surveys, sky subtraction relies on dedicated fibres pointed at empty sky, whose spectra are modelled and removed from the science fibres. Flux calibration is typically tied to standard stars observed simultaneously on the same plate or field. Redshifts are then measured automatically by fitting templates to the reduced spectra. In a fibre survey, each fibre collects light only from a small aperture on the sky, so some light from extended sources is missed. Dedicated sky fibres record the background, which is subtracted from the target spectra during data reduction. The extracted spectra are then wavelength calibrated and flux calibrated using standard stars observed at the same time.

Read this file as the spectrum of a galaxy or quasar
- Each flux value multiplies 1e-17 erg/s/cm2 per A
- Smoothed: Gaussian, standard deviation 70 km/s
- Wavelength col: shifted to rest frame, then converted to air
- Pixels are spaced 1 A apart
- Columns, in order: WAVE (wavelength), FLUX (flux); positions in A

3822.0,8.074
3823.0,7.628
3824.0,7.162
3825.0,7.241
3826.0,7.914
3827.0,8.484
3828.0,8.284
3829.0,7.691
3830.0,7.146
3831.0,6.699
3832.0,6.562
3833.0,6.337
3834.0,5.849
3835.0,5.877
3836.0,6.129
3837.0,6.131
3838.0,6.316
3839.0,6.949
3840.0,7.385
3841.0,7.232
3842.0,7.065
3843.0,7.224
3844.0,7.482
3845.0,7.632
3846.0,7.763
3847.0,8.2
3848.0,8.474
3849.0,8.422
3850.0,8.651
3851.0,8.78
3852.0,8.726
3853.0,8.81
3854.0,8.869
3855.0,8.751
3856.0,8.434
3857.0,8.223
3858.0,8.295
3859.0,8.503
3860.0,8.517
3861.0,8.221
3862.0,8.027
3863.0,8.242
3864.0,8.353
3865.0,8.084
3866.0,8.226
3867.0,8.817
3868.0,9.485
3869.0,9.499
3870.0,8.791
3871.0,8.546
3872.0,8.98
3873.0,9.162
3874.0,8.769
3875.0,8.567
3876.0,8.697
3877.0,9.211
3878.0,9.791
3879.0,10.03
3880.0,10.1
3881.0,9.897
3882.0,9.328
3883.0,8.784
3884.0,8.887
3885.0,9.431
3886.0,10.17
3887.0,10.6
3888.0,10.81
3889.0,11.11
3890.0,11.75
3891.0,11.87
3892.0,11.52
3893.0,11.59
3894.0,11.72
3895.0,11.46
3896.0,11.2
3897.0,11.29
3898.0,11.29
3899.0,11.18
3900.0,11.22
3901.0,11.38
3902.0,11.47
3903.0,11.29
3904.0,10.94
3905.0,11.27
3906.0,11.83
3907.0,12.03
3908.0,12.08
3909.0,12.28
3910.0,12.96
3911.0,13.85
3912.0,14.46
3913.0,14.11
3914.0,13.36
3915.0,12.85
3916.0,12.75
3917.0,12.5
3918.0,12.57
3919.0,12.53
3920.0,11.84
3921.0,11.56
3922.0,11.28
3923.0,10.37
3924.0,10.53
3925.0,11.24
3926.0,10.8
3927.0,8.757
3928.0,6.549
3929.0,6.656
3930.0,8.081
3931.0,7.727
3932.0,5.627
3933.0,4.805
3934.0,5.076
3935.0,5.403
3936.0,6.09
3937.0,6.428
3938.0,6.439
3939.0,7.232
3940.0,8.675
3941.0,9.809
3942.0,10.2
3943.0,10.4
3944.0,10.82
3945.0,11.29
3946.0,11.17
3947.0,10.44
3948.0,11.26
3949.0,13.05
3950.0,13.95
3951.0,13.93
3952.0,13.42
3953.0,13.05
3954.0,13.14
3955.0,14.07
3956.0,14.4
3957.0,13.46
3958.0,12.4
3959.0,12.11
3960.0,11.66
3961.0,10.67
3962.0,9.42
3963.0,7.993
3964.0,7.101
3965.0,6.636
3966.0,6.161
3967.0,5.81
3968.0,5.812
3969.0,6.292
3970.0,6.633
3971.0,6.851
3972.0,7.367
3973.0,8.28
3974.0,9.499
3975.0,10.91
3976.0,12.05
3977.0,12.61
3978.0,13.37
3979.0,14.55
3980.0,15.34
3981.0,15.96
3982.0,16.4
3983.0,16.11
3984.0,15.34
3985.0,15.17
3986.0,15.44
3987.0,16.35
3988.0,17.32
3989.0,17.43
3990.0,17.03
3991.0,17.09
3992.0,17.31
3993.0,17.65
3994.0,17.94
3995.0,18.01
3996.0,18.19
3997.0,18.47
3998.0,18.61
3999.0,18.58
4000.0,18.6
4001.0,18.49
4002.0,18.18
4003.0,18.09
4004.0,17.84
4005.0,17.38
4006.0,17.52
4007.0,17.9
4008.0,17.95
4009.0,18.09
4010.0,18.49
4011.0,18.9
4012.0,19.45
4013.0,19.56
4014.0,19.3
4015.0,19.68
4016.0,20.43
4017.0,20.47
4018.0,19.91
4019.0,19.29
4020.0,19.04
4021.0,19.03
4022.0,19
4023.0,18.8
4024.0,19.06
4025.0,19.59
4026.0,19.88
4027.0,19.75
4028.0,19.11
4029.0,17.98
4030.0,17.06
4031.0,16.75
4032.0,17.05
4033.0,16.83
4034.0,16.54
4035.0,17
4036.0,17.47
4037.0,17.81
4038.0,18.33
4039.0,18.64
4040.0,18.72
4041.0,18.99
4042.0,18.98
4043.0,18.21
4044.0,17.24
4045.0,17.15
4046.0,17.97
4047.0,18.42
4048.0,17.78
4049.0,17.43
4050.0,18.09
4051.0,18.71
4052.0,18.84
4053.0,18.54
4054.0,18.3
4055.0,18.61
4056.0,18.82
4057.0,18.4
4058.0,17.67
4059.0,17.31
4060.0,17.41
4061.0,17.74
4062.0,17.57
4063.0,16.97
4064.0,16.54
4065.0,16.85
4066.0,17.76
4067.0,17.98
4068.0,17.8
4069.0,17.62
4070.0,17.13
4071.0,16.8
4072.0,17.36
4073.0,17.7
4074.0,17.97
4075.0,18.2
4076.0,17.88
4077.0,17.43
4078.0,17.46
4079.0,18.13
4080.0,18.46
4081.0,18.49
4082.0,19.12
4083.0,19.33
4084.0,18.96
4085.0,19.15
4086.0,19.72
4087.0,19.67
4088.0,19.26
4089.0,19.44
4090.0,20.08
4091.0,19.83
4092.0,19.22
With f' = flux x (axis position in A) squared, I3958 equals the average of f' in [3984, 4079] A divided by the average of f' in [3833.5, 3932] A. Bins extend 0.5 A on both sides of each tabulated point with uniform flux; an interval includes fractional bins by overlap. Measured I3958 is 2.0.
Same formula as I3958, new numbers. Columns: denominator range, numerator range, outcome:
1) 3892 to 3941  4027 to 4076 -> 1.84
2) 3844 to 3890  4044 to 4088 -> 2.23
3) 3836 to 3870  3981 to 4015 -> 2.35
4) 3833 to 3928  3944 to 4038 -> 1.64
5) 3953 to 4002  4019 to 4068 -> 1.40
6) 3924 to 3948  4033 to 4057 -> 2.29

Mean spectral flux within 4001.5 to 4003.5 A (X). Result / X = 18.1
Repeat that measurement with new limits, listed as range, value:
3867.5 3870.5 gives 9.26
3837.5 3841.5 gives 6.97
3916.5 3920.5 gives 12.4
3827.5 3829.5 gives 7.99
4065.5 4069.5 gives 17.8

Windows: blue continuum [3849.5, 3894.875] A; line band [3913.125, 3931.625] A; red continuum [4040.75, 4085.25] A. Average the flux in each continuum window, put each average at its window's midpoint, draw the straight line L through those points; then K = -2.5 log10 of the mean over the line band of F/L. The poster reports 0.084 mag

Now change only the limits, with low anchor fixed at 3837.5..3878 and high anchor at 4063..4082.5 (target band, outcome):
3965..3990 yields 0.14 mag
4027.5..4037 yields -0.09 mag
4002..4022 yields -0.24 mag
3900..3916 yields -0.18 mag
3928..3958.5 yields 0.22 mag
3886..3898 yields -0.15 mag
